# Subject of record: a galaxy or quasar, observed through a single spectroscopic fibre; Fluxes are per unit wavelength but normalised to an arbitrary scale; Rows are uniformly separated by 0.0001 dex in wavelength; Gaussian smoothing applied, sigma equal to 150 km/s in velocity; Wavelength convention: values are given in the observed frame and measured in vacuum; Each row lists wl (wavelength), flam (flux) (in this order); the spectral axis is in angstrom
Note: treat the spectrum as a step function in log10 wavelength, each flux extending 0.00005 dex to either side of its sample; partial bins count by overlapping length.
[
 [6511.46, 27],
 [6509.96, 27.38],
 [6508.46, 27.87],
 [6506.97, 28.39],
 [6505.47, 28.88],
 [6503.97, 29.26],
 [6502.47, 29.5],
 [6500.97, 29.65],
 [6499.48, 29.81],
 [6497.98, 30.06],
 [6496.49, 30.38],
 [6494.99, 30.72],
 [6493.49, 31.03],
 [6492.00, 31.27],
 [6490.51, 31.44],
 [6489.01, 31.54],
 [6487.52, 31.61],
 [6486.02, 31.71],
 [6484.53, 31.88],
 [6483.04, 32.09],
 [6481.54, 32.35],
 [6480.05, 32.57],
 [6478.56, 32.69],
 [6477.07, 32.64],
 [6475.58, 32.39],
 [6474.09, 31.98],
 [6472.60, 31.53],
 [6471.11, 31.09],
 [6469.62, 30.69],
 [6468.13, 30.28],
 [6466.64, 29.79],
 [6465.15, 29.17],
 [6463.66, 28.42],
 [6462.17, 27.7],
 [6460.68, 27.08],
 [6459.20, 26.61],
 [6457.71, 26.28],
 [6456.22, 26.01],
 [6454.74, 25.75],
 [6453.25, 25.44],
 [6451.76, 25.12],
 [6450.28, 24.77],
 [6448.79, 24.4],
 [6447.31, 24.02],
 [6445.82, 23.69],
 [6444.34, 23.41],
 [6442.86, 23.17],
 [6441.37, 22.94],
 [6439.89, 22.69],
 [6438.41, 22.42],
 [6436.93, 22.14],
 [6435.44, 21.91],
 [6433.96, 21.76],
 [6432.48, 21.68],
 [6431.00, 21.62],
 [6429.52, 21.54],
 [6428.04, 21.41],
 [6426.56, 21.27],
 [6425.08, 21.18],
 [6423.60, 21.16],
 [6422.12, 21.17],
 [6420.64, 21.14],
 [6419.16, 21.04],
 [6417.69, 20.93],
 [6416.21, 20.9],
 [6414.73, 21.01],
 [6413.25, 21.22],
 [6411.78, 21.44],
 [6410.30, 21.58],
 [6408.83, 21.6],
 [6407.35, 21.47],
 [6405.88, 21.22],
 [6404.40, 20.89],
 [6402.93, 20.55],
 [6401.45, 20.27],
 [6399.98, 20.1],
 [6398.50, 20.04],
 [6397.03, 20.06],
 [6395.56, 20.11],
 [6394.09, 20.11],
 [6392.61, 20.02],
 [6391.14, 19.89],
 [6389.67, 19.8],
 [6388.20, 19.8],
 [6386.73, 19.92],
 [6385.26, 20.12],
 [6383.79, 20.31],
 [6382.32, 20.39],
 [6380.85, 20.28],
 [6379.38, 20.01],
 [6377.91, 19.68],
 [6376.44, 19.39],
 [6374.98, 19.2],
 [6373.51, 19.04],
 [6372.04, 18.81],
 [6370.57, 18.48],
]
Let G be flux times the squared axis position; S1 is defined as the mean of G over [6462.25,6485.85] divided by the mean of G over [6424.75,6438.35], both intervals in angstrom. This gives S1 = 1.5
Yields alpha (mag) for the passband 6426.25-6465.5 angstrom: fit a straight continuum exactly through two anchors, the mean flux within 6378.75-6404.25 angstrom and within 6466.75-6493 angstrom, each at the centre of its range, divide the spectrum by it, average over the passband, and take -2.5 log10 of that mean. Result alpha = 0.13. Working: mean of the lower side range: 20.1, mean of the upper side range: 31.7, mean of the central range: 24.1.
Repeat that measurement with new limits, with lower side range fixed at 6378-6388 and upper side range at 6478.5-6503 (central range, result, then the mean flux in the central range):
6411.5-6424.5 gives 0.126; 21.1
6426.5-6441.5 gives 0.157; 21.9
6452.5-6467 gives 0.034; 27.1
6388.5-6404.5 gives 0.071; 20.1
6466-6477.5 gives -0.074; 31.3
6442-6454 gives 0.109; 24.2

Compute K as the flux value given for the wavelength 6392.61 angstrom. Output 20.02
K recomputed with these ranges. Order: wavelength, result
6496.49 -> 30.38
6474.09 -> 31.98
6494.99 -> 30.72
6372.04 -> 18.81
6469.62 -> 30.69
